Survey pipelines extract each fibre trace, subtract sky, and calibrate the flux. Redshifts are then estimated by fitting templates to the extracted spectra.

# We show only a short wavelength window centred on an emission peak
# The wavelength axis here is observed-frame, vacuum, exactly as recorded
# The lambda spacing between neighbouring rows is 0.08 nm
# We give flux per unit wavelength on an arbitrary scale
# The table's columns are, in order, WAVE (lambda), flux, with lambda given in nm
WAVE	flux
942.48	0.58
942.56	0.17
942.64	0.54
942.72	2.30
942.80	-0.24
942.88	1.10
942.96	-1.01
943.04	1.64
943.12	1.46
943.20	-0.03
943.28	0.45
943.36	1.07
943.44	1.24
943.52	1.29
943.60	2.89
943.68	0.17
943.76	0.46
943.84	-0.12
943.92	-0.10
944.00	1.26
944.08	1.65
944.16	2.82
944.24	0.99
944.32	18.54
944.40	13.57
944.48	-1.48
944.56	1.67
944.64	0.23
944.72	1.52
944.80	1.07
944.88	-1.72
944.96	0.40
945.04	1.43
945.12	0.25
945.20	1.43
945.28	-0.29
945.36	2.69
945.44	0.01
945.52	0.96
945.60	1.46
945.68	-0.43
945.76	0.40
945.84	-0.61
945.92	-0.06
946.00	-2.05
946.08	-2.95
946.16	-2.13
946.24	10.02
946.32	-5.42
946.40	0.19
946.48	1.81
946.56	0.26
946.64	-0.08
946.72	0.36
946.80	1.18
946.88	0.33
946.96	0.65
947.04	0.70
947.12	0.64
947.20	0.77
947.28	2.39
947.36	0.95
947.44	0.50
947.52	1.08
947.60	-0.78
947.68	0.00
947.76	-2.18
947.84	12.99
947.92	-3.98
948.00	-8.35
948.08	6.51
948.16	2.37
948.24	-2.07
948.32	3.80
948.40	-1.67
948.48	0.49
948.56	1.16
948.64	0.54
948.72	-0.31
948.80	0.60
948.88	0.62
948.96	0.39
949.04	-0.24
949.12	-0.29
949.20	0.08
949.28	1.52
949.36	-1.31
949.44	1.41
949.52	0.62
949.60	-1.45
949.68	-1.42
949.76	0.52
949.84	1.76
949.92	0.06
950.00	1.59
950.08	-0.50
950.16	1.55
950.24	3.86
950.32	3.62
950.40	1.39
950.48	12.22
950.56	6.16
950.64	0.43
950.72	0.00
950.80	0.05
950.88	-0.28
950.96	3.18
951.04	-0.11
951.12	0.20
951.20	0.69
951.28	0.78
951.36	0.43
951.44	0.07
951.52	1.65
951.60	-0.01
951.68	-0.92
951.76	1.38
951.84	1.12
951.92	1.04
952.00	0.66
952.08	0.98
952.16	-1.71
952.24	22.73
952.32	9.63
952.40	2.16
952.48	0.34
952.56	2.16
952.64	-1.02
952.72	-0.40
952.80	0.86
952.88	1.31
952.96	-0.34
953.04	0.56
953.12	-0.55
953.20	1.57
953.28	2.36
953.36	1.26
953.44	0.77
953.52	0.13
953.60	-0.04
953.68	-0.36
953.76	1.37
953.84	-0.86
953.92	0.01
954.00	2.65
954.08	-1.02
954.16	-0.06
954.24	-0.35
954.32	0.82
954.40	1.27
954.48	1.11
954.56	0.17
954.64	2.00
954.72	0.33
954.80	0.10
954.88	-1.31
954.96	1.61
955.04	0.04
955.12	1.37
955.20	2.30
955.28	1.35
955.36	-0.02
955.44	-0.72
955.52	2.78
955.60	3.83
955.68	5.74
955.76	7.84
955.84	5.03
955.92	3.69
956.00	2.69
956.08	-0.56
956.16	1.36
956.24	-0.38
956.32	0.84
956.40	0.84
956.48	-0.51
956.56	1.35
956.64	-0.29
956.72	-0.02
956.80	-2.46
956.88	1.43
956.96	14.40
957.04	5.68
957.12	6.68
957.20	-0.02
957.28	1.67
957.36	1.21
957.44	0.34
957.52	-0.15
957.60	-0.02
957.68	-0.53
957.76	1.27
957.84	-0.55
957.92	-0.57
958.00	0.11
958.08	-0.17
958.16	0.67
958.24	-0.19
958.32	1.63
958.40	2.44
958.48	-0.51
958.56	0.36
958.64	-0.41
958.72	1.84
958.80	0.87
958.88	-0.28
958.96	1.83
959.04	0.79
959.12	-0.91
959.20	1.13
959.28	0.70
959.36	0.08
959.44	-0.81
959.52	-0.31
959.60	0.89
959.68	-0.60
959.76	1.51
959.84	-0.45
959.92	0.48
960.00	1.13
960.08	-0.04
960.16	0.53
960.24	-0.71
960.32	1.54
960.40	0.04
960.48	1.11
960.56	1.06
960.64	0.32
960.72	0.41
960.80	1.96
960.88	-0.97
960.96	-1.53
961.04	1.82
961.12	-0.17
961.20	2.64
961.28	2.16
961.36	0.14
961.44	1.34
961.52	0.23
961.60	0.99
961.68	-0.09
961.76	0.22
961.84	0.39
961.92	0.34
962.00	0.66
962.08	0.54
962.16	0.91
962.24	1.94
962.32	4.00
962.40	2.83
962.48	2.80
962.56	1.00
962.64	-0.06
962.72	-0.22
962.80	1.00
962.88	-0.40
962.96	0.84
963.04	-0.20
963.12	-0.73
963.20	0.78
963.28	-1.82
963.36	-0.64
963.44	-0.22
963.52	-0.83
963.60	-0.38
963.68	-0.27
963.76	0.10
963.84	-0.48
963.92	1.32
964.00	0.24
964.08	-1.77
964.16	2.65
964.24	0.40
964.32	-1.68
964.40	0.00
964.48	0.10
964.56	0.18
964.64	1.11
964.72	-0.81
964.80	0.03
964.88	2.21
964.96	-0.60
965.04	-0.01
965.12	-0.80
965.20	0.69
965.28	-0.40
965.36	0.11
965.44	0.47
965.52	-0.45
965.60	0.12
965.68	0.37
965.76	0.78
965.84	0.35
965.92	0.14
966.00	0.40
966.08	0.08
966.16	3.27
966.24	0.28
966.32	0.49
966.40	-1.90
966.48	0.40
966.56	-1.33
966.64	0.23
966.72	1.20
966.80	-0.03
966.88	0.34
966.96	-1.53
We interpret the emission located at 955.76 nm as H-beta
